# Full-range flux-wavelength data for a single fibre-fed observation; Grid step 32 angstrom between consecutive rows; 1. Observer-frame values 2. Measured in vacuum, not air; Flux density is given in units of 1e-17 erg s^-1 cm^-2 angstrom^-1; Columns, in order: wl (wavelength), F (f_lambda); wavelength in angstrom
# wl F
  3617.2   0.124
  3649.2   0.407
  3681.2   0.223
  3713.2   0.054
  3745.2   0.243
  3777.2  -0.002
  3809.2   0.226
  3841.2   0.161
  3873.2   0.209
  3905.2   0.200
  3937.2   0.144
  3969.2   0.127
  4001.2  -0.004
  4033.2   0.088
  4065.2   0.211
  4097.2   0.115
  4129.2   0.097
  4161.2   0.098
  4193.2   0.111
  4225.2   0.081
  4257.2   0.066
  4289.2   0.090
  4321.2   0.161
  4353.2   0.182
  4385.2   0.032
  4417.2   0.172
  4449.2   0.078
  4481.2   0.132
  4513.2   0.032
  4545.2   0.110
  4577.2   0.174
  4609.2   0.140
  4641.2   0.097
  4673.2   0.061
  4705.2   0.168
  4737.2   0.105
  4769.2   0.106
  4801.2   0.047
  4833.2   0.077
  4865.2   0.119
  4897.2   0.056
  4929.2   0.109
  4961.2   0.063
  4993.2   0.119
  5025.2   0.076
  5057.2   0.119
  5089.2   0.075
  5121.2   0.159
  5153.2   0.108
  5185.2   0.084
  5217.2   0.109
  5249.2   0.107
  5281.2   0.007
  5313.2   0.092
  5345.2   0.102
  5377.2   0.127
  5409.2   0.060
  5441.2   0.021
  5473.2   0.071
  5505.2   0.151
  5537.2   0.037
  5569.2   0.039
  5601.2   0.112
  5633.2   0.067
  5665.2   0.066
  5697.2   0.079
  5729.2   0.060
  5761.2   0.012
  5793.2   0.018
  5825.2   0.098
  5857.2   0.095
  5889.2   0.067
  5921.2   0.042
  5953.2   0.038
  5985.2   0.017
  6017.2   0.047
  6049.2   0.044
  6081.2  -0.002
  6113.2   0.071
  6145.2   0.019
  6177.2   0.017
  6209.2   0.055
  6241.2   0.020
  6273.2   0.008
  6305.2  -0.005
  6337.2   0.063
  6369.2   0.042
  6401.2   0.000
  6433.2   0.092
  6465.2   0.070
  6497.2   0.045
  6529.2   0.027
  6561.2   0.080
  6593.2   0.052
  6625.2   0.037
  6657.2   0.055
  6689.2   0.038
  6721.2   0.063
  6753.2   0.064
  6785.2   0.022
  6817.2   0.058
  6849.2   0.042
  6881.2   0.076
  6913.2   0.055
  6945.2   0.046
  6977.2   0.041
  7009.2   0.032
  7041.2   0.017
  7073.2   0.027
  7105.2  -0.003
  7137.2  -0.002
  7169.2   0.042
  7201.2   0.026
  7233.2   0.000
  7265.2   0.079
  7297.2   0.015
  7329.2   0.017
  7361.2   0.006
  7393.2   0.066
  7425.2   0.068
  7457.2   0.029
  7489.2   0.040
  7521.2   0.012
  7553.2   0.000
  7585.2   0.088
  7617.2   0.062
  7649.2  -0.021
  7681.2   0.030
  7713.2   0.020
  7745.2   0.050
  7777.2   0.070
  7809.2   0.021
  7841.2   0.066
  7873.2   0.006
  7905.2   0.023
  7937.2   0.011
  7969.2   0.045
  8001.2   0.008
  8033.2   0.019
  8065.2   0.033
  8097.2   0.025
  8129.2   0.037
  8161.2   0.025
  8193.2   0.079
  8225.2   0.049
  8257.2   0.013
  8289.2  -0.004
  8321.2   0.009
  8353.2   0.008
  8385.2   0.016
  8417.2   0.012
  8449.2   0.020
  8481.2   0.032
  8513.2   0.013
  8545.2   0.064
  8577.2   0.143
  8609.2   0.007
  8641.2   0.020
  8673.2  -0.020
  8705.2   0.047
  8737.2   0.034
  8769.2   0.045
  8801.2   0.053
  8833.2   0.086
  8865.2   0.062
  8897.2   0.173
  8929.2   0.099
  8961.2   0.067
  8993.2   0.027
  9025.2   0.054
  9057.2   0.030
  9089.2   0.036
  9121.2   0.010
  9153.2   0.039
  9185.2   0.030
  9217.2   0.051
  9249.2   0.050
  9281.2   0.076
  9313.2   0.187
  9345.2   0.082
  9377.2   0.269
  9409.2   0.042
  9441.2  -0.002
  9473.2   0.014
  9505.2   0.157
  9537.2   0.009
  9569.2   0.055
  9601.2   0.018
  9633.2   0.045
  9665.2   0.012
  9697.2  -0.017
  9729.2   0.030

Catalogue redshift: 1.30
